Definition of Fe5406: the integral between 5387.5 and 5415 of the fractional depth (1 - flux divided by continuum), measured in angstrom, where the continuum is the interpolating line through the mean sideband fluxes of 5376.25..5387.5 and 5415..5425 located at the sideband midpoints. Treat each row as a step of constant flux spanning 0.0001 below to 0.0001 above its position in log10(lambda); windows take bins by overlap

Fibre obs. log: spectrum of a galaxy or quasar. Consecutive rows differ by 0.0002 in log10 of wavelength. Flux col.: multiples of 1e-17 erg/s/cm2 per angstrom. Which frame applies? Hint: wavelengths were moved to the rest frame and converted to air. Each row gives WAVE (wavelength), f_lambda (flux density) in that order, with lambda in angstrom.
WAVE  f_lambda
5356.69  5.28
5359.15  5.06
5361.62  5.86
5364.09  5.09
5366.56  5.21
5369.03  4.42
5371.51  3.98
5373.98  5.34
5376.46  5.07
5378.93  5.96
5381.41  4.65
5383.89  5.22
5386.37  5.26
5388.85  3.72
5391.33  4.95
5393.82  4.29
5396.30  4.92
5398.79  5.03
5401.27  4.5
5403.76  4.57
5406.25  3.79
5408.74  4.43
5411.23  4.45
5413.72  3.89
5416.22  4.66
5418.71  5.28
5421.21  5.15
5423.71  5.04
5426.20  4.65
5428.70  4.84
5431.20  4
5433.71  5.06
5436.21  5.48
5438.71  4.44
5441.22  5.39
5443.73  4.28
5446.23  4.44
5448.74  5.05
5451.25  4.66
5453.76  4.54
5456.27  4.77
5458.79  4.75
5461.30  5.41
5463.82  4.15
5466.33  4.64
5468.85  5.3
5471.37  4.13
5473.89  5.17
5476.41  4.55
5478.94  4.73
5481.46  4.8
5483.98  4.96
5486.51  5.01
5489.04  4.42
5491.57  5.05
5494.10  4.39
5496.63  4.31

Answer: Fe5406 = 3.9 angstrom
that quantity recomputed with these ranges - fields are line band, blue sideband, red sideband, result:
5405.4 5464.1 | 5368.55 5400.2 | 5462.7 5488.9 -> 0.90 angstrom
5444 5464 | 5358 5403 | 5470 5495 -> 0.20 angstrom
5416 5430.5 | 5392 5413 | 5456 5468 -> -1.06 angstrom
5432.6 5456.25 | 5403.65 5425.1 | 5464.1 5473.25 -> -0.92 angstrom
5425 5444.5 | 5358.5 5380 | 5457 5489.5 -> 0.47 angstrom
